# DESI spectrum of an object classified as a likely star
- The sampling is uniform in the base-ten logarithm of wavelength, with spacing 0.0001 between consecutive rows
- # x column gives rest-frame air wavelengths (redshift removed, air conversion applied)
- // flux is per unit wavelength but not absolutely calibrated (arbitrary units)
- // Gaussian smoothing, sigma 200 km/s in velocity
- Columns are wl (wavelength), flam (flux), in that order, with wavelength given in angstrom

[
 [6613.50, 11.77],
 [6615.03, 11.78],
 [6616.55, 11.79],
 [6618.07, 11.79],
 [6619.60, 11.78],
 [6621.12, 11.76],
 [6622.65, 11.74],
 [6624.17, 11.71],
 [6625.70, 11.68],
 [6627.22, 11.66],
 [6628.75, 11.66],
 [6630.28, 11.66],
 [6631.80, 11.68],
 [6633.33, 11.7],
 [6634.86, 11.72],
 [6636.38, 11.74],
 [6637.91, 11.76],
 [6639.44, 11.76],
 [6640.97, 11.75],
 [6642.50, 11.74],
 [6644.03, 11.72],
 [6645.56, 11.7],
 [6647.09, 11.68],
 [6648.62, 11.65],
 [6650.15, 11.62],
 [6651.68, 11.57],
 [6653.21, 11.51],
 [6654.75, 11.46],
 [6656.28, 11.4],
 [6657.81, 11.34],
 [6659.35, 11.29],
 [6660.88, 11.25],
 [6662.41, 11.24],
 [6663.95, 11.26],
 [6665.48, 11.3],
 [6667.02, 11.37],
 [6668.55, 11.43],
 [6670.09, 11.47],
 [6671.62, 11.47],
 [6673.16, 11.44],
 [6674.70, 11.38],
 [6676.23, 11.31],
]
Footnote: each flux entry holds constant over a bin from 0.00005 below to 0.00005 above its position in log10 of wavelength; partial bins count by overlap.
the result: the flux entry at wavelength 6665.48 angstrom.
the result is 11.3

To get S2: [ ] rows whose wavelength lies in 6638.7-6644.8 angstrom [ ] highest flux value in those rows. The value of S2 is 11.76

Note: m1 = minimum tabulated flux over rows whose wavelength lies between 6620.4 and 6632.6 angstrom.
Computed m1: 11.66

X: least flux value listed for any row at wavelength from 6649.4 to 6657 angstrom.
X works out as 11.4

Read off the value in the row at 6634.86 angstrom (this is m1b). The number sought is 11.72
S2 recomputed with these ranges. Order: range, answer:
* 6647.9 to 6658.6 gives 11.65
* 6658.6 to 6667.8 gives 11.37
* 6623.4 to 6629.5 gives 11.71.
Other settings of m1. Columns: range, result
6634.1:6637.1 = 11.72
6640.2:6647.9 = 11.68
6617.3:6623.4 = 11.74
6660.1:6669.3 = 11.24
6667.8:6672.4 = 11.43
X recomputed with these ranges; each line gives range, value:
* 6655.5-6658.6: 11.34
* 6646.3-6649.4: 11.65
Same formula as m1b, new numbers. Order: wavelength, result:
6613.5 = 11.77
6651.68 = 11.57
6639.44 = 11.76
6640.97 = 11.75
